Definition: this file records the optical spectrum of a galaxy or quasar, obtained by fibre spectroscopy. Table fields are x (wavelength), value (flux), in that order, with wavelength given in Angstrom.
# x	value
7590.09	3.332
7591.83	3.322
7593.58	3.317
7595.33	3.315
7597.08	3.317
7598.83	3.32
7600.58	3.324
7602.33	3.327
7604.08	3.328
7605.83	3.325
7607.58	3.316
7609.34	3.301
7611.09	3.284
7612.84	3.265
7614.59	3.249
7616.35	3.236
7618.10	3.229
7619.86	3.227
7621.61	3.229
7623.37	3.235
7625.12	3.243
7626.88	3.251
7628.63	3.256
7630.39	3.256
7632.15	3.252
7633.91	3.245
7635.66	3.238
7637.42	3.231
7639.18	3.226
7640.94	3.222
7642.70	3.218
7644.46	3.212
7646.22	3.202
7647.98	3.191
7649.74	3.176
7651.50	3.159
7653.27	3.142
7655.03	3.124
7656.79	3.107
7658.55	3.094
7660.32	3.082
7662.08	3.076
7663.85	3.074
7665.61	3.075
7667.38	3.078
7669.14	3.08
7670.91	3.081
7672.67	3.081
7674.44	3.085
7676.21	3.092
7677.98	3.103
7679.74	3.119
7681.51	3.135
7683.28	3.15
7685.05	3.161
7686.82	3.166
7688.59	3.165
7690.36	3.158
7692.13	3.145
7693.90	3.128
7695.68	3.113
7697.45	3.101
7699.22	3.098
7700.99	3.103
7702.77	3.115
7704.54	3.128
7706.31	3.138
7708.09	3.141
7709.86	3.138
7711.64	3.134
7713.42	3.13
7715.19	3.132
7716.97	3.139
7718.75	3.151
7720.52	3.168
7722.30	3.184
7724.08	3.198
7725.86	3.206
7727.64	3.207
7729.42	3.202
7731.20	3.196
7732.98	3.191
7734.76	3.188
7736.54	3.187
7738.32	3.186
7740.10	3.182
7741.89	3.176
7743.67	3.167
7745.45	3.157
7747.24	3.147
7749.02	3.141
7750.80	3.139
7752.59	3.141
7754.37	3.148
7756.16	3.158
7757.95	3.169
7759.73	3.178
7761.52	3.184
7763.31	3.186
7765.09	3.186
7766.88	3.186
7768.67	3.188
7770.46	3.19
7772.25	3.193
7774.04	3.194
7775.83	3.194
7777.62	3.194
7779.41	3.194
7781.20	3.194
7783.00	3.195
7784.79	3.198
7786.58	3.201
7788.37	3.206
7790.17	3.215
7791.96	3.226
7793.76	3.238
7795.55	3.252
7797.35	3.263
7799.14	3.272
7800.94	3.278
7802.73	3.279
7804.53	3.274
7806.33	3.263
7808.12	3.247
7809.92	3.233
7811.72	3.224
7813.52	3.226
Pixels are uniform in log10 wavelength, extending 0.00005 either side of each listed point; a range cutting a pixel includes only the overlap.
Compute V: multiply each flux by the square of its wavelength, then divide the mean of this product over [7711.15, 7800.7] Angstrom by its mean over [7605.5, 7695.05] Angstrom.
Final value 1.0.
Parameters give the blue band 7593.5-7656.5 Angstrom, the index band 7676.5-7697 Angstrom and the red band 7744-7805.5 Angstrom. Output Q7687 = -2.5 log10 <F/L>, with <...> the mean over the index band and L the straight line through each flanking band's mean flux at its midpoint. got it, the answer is 0.03 mag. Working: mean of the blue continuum 3.25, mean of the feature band 3.14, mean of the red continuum 3.2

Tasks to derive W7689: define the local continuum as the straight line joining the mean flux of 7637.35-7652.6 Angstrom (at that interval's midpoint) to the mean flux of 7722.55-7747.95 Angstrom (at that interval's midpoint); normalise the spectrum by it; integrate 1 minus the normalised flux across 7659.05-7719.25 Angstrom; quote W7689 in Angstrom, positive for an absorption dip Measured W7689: 1.4 Angstrom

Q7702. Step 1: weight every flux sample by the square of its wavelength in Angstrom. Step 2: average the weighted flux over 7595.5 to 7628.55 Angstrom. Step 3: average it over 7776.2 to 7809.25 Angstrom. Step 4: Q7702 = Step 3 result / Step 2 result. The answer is 1.0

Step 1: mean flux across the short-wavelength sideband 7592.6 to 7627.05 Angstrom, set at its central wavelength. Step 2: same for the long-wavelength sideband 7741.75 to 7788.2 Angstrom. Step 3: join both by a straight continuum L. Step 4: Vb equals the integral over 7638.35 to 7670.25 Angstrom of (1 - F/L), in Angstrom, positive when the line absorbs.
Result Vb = 1.10 Angstrom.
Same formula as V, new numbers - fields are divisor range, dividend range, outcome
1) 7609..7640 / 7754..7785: 1.02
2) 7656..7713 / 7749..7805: 1.05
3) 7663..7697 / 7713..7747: 1.03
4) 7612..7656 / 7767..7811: 1.04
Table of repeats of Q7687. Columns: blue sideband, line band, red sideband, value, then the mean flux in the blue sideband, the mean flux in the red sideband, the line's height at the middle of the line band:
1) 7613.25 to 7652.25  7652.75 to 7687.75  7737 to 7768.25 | 0.04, 3.23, 3.17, 3.21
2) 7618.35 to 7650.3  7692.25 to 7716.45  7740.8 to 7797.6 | 0.03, 3.23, 3.19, 3.21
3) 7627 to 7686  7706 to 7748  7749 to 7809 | 0.01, 3.15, 3.21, 3.18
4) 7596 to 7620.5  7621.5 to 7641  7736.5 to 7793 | 0.01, 3.29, 3.18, 3.27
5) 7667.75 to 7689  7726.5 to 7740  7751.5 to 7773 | -0.01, 3.12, 3.17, 3.15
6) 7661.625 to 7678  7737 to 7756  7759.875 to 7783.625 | 0.00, 3.08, 3.19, 3.16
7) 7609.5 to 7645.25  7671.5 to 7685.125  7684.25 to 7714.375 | 0.02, 3.24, 3.13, 3.16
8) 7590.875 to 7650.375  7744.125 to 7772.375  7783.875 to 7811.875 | 0.03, 3.26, 3.24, 3.25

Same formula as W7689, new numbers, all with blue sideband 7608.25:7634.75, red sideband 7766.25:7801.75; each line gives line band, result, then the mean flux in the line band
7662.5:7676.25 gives 0.68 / 3.08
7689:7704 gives 0.52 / 3.12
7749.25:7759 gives 0.21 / 3.15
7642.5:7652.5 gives 0.16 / 3.19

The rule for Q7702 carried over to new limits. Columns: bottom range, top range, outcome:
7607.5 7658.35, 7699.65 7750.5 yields 1.01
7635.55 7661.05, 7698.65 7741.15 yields 1.01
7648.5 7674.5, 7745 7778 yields 1.05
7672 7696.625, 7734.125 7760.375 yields 1.03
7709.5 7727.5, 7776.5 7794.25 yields 1.03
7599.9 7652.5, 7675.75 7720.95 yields 0.98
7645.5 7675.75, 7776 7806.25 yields 1.07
